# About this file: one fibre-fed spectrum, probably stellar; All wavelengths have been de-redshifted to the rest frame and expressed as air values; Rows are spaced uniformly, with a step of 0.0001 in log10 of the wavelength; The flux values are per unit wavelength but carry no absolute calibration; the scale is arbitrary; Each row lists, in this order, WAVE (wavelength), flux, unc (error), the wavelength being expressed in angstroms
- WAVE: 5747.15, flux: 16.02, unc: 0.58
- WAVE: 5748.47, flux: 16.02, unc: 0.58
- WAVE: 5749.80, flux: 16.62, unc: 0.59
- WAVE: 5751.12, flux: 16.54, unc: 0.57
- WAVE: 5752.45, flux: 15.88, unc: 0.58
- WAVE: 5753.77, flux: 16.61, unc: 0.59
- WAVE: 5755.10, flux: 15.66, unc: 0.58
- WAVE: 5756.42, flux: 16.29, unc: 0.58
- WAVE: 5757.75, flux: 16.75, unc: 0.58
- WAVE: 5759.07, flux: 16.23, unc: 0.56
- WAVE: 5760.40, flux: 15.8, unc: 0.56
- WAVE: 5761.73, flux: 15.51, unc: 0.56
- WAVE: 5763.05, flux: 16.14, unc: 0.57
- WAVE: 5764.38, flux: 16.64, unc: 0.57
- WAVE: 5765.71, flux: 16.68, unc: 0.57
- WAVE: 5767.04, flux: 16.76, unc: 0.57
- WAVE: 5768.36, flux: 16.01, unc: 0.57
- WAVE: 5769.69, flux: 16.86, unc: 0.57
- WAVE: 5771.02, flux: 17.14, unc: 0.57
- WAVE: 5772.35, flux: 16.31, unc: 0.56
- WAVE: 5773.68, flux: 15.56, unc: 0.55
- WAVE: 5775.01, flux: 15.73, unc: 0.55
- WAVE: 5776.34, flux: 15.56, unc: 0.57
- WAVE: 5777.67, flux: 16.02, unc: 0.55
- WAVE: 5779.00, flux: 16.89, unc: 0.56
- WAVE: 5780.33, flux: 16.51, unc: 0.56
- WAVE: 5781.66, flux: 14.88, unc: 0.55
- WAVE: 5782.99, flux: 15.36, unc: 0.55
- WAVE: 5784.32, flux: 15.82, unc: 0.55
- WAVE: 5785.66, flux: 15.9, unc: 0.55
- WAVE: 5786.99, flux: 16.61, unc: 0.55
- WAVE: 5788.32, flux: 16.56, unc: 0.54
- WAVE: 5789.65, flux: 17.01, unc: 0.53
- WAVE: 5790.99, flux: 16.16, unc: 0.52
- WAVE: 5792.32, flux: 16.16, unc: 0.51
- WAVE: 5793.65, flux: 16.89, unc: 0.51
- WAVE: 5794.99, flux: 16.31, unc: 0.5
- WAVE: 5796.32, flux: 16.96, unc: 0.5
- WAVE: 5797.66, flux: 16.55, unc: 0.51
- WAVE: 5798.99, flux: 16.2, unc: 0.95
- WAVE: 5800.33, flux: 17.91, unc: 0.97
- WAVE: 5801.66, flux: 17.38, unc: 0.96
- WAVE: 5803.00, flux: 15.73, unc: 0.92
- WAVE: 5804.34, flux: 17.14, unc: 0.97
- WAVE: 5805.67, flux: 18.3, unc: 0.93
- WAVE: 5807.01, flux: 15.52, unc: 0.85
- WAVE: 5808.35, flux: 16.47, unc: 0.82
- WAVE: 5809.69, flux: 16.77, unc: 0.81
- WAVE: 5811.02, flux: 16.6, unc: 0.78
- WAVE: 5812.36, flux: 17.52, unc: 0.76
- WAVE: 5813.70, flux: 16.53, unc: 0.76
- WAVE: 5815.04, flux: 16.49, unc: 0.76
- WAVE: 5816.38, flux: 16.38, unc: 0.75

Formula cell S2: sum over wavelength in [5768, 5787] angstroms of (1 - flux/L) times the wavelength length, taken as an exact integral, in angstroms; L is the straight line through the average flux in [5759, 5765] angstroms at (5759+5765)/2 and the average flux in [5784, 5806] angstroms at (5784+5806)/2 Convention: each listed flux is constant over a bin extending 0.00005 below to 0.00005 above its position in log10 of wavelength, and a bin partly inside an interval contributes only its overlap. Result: 0.32 angstroms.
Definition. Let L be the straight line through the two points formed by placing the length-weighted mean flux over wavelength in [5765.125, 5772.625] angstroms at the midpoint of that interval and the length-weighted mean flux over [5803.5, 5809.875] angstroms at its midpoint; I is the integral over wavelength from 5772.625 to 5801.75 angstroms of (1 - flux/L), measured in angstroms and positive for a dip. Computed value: 0.7 angstroms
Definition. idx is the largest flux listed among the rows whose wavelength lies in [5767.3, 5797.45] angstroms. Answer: 17.14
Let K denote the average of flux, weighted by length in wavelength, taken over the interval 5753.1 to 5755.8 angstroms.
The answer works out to 16.2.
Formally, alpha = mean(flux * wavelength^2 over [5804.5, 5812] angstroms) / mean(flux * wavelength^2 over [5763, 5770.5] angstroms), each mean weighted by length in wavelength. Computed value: 1.03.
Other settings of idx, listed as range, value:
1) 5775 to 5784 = 16.89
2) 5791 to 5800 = 16.96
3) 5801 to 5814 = 18.3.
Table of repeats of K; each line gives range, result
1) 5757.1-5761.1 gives 16.2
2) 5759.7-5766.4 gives 16.1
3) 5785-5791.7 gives 16.5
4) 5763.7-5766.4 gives 16.6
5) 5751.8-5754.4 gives 16.3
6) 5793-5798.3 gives 16.7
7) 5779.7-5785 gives 15.6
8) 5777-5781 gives 16.5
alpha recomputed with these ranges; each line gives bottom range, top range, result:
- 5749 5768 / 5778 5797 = 1.01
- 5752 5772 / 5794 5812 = 1.04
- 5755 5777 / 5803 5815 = 1.05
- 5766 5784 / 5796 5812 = 1.05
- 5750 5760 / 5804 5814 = 1.06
